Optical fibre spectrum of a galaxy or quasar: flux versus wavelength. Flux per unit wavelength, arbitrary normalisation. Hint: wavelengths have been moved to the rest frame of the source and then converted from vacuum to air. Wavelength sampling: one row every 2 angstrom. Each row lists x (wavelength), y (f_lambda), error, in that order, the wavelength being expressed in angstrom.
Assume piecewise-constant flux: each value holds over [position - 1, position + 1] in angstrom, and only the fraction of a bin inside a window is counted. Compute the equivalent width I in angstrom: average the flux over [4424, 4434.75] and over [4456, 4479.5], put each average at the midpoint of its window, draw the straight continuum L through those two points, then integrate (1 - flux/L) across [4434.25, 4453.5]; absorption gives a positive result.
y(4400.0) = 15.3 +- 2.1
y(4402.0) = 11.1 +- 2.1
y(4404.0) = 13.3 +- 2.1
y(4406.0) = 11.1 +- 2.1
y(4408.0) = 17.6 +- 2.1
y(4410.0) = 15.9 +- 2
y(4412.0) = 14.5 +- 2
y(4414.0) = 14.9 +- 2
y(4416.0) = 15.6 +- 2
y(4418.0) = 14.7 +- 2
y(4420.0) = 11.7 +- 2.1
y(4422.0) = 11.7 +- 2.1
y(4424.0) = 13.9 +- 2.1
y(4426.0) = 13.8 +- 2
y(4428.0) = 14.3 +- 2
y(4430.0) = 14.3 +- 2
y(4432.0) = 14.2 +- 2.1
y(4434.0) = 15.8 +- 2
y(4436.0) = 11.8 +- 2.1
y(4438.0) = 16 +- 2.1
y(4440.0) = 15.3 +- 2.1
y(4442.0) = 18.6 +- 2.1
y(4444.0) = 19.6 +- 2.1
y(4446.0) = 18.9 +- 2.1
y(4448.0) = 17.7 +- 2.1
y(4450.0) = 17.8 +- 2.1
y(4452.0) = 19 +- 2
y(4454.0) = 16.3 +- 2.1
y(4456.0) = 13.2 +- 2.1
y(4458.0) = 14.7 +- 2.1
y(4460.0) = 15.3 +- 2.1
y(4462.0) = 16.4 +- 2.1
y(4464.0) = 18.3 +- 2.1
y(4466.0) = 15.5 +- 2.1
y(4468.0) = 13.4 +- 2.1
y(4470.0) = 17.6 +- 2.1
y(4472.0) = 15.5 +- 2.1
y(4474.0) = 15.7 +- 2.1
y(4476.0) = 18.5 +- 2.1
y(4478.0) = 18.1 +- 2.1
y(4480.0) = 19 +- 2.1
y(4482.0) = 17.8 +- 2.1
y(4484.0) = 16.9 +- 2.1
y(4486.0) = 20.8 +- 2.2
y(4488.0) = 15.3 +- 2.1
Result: -2.57 angstrom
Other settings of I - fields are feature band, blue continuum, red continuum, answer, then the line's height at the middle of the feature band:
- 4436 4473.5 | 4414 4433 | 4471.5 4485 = -1.5 angstrom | 15.9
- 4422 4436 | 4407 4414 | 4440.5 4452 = 2.6 angstrom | 17.2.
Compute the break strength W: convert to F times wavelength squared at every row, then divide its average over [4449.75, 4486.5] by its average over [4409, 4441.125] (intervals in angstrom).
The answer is 1.20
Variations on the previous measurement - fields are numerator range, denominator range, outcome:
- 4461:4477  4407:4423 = 1.15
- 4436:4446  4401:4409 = 1.30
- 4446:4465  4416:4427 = 1.26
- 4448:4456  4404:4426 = 1.24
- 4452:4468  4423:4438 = 1.13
